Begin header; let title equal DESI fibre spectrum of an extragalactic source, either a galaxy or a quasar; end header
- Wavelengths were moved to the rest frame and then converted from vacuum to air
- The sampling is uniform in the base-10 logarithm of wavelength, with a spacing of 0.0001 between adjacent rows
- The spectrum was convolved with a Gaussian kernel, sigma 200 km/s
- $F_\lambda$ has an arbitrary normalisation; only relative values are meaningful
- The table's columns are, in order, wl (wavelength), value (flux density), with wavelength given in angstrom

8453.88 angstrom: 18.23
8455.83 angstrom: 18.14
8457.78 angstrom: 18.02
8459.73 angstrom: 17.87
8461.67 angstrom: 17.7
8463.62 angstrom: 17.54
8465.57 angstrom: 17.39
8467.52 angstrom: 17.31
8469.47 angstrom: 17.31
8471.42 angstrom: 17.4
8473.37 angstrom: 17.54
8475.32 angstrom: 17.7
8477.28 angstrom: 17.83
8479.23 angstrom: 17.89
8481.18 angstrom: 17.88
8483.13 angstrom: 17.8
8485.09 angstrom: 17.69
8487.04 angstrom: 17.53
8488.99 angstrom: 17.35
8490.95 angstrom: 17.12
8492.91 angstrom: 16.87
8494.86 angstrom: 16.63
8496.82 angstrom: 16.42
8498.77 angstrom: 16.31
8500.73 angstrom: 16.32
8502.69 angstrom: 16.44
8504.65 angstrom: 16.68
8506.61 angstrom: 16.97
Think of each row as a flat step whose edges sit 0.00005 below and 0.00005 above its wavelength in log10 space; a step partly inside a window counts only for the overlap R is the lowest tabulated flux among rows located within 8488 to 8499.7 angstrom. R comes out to 16.31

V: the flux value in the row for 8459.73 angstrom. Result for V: 17.87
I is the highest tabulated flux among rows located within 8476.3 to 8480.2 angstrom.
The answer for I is 17.89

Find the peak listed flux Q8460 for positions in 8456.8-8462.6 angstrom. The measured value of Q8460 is 18.02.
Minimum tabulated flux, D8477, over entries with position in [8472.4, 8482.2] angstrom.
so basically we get 17.54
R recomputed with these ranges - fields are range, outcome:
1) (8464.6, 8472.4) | 17.31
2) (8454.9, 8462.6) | 17.7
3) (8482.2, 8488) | 17.53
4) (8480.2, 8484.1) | 17.8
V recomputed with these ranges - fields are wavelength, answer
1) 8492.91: 16.87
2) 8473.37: 17.54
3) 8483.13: 17.8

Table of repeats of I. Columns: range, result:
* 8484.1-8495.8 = 17.69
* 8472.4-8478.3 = 17.83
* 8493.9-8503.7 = 16.63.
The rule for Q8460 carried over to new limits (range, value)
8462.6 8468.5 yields 17.54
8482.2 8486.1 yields 17.8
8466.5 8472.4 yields 17.4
